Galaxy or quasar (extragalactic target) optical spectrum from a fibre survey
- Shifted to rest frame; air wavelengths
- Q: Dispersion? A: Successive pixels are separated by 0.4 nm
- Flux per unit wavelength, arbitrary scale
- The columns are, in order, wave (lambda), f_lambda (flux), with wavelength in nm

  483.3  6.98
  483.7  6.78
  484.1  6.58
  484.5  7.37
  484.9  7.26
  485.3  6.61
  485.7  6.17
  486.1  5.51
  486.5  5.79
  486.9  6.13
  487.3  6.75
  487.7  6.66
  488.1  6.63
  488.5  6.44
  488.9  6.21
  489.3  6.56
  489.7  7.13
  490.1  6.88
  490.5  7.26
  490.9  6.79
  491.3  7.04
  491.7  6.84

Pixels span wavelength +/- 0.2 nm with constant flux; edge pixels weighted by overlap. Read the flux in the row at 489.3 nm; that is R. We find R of 6.56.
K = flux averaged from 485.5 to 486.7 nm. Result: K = 5.82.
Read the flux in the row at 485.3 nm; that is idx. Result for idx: 6.61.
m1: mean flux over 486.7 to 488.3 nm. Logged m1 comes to 6.54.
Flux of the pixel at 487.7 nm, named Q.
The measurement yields 6.66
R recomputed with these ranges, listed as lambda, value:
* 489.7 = 7.13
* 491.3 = 7.04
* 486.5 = 5.79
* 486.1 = 5.51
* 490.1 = 6.88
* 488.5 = 6.44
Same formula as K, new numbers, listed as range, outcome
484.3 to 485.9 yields 6.85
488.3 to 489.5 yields 6.4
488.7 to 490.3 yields 6.69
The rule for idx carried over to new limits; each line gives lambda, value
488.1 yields 6.63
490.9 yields 6.79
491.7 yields 6.84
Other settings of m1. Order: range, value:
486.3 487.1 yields 5.96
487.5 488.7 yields 6.58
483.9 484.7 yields 6.98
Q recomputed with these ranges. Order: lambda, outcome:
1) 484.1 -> 6.58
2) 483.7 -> 6.78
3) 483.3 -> 6.98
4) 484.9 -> 7.26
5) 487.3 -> 6.75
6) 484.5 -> 7.37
